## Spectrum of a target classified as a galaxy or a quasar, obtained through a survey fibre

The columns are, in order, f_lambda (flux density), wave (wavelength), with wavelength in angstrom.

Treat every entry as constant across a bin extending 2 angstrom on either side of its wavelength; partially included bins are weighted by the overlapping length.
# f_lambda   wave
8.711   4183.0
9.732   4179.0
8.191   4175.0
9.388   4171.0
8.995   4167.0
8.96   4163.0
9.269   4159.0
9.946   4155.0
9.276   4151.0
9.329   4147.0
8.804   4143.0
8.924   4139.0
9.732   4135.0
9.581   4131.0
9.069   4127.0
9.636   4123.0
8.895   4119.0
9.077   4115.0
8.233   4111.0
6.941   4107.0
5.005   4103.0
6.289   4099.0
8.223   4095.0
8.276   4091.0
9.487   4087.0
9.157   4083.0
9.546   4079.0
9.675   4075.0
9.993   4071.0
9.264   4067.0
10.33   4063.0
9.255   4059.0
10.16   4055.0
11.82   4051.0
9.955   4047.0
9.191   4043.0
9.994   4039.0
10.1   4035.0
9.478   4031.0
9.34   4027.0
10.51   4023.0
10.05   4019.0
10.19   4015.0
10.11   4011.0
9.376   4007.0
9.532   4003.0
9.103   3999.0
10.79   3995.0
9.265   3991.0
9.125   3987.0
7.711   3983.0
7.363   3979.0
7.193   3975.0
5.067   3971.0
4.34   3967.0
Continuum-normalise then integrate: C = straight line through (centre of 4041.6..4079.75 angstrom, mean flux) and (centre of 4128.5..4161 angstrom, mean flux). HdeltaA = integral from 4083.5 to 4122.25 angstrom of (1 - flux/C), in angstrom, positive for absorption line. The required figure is 6.9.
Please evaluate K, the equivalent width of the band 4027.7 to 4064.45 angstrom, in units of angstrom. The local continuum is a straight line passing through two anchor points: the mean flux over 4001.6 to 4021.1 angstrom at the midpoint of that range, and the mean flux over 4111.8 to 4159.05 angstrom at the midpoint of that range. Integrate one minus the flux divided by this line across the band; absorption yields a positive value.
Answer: -1.2 angstrom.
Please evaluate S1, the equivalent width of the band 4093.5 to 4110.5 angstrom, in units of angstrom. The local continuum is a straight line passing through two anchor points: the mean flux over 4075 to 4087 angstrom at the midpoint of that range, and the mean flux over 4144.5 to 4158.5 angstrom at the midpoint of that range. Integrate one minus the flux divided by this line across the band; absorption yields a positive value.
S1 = 4.9 angstrom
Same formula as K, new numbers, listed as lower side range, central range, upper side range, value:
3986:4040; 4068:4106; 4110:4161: 4.31 angstrom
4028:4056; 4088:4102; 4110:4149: 2.90 angstrom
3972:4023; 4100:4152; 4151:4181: 3.38 angstrom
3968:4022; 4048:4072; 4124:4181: -3.12 angstrom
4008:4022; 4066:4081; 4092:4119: -2.25 angstrom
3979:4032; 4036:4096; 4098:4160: -3.72 angstrom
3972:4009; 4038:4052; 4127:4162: -1.88 angstrom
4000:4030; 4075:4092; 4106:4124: -0.47 angstrom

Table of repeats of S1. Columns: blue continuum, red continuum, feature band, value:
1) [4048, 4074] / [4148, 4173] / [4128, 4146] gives 0.5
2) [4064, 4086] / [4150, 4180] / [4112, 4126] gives 0.4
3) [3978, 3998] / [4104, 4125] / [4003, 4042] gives -4.8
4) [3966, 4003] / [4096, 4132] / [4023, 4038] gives -3.4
